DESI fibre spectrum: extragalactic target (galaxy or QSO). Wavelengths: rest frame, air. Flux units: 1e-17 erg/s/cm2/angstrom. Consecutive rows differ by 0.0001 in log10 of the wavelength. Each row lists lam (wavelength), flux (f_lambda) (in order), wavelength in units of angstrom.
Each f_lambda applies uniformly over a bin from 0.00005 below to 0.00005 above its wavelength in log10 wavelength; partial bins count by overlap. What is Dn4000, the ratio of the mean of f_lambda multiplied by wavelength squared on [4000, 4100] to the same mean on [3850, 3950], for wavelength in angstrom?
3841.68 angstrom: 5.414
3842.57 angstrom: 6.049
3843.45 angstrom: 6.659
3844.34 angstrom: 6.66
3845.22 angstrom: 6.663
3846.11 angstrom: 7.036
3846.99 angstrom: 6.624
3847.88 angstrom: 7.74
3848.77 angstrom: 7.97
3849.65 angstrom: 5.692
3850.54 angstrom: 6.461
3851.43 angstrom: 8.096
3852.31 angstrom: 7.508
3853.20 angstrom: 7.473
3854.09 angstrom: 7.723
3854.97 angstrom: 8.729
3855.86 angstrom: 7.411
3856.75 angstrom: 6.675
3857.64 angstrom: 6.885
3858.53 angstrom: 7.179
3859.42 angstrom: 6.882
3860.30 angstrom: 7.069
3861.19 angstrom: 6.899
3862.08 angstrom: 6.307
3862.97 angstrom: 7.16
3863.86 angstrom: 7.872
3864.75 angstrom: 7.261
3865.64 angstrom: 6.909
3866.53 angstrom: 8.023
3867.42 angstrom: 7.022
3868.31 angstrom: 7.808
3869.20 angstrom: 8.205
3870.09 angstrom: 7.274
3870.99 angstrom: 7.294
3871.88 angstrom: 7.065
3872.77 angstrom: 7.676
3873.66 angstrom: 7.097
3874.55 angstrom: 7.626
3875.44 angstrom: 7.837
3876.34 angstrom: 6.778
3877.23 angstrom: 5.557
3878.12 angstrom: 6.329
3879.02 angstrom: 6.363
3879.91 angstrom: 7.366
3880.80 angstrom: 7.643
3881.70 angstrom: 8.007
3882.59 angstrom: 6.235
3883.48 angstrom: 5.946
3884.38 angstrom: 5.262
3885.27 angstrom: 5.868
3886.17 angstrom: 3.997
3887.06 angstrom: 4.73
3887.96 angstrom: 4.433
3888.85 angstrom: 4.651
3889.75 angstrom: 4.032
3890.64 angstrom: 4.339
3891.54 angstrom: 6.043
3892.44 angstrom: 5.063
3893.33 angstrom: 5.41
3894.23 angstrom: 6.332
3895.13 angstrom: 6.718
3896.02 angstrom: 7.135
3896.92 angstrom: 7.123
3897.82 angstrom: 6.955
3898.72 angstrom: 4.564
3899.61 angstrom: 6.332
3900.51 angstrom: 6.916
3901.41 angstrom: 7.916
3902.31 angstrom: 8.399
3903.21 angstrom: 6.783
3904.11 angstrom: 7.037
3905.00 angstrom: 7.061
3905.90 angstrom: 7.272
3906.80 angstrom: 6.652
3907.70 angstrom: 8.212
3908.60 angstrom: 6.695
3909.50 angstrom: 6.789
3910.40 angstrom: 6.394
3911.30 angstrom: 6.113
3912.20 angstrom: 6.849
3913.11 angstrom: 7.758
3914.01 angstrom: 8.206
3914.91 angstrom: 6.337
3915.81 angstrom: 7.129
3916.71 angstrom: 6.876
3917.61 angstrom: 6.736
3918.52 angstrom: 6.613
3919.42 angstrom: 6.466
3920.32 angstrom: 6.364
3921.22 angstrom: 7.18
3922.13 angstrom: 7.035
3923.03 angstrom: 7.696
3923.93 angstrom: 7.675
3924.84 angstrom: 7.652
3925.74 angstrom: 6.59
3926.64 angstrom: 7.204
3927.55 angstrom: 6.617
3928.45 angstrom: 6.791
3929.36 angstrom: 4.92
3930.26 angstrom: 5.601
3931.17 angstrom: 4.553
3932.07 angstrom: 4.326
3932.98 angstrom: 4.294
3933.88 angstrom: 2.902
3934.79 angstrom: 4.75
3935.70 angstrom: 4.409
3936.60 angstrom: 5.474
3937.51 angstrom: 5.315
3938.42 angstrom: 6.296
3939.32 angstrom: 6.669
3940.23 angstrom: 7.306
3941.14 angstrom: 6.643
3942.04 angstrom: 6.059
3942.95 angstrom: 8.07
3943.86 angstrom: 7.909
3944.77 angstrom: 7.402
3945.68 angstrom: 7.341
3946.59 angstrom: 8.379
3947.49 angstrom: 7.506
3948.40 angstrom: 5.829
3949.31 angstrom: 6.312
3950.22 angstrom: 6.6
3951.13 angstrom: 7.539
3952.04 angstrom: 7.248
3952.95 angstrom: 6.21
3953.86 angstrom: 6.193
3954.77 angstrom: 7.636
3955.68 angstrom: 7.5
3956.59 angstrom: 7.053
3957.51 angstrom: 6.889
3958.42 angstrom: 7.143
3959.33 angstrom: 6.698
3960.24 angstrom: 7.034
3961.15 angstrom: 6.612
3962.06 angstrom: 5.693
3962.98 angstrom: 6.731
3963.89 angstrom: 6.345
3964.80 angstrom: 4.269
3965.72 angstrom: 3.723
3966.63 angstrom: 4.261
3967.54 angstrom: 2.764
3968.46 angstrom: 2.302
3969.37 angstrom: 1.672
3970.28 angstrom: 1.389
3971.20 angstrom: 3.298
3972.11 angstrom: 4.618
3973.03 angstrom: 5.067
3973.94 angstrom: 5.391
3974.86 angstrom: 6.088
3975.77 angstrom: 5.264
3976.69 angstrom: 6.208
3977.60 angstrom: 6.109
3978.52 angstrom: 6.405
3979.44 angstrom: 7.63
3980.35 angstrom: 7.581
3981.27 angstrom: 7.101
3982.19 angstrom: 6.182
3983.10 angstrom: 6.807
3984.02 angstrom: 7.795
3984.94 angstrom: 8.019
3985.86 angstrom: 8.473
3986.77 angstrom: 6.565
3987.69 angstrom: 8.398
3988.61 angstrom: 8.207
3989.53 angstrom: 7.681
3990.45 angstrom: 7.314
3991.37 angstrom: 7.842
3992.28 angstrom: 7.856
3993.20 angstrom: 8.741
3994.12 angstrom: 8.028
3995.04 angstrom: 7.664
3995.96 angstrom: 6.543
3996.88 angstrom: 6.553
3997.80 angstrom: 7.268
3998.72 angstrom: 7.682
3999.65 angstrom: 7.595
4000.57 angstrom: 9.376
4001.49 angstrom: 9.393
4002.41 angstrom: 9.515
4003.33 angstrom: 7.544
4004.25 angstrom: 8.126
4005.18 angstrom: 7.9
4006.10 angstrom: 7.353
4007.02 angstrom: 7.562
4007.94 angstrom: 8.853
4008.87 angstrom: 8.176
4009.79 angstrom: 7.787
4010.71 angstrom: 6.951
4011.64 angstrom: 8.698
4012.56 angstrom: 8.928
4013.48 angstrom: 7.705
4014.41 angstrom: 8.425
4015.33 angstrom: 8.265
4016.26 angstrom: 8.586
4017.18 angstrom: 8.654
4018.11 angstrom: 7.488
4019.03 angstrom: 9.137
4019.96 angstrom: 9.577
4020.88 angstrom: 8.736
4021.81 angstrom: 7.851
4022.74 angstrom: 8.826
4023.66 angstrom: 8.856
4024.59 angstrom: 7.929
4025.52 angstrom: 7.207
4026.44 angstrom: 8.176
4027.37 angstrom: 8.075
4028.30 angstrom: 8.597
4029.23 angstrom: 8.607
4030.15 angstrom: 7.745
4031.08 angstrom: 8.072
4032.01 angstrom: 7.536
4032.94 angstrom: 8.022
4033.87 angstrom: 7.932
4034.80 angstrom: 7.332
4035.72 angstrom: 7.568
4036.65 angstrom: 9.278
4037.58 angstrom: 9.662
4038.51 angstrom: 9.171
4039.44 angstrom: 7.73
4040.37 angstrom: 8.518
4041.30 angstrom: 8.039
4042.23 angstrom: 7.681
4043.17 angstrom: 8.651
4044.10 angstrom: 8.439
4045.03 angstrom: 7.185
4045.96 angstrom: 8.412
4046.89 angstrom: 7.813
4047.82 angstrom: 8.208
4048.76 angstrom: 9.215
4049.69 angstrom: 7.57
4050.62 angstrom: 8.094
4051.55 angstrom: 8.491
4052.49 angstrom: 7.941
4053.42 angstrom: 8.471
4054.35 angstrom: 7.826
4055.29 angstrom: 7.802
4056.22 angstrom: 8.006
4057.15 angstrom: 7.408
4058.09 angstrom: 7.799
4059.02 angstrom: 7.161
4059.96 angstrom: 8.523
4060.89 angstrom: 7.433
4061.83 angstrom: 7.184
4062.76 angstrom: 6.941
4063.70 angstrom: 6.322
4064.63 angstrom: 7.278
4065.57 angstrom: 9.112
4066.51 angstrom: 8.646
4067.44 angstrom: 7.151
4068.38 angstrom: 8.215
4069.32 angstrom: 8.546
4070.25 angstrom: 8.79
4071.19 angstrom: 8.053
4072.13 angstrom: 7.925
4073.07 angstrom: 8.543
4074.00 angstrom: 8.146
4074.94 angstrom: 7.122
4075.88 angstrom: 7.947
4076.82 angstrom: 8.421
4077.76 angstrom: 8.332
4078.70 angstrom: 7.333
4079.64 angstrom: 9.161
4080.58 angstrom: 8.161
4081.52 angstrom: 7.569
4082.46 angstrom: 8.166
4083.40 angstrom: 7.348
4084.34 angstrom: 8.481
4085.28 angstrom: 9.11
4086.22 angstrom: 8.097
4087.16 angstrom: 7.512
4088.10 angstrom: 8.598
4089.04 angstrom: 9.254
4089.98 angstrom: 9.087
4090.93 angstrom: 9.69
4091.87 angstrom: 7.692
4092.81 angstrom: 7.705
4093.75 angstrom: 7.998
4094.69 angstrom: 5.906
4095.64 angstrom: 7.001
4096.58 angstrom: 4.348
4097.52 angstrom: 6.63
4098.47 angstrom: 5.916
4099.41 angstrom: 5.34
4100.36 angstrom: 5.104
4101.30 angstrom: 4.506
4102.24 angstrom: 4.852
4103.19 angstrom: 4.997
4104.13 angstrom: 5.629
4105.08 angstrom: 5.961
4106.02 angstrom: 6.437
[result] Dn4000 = 1.31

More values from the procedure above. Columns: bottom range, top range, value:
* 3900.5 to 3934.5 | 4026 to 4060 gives 1.30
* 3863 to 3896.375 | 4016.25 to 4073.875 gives 1.37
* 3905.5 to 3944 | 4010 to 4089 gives 1.34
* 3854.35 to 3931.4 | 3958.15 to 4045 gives 1.15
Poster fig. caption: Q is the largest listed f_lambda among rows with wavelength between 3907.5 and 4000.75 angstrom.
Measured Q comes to 9.376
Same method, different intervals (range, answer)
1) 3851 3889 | 8.729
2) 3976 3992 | 8.473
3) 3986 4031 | 9.577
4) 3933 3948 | 8.379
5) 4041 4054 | 9.215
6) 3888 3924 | 8.399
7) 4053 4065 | 8.523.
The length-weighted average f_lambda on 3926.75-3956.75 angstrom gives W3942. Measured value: 6.3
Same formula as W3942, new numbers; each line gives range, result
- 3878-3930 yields 6.51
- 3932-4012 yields 6.62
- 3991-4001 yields 7.74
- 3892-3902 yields 6.44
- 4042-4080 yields 7.98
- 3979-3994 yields 7.65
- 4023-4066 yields 8.03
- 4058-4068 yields 7.59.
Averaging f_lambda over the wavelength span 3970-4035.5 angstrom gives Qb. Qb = 7.58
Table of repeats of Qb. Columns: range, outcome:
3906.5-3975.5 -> 6.14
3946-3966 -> 6.63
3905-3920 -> 6.94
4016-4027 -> 8.41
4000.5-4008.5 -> 8.35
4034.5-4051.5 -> 8.27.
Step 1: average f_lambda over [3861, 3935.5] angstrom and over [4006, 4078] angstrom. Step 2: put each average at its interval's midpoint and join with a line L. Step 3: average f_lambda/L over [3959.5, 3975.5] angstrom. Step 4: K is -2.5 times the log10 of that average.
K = 0.50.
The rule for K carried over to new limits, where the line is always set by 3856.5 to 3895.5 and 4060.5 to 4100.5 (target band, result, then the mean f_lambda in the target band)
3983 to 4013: -0.098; 7.93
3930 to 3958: 0.097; 6.34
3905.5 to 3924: -0.038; 6.99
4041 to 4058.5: -0.071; 8.05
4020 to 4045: -0.111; 8.24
